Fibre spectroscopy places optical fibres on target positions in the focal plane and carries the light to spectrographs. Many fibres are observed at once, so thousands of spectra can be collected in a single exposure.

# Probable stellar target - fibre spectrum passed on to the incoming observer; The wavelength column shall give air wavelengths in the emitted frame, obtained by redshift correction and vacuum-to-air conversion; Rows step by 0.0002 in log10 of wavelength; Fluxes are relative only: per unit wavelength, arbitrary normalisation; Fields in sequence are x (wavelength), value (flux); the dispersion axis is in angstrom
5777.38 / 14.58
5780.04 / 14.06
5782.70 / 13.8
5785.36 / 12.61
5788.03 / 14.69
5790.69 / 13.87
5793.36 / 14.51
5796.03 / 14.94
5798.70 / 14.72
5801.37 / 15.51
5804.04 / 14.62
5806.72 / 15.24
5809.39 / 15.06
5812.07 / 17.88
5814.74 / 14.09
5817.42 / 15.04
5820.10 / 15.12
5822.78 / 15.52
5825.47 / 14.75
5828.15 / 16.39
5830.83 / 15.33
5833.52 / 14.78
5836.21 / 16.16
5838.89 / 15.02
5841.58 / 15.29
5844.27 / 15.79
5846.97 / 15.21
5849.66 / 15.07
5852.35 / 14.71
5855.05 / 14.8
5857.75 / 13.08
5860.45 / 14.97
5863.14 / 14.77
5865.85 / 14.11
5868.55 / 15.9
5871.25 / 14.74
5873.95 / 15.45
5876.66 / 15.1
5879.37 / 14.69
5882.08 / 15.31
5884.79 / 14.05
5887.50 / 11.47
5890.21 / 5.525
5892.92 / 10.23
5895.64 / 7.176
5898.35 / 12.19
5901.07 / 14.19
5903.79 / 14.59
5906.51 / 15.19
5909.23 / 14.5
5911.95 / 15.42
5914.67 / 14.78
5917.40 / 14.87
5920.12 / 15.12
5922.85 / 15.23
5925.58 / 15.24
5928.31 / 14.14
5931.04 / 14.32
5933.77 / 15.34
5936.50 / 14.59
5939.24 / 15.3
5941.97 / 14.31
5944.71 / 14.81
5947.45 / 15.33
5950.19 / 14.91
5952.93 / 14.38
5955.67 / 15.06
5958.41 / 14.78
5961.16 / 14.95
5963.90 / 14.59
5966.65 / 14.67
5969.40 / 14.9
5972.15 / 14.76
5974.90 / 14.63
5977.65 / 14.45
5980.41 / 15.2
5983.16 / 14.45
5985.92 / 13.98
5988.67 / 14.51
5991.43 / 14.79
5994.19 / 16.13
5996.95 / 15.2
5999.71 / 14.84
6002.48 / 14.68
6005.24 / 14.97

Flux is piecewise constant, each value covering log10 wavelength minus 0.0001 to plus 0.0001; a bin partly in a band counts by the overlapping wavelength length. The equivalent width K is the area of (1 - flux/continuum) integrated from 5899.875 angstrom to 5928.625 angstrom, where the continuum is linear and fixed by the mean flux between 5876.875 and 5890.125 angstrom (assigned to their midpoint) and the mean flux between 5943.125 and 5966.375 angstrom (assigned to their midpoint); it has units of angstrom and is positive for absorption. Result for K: -2.0 angstrom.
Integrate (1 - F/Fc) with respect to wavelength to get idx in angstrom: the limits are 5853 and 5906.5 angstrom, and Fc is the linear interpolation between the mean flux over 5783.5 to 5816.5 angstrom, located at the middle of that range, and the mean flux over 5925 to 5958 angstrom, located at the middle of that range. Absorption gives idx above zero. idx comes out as 5.27 angstrom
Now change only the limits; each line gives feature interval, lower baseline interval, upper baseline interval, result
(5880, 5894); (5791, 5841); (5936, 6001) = 3.29 angstrom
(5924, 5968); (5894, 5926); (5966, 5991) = -1.49 angstrom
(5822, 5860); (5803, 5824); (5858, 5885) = -0.03 angstrom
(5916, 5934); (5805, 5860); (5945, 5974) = 0.08 angstrom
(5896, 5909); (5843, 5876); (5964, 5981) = 1.11 angstrom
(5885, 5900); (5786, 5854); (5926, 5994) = 5.19 angstrom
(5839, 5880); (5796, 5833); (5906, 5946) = 0.57 angstrom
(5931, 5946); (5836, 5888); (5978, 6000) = 0.03 angstrom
